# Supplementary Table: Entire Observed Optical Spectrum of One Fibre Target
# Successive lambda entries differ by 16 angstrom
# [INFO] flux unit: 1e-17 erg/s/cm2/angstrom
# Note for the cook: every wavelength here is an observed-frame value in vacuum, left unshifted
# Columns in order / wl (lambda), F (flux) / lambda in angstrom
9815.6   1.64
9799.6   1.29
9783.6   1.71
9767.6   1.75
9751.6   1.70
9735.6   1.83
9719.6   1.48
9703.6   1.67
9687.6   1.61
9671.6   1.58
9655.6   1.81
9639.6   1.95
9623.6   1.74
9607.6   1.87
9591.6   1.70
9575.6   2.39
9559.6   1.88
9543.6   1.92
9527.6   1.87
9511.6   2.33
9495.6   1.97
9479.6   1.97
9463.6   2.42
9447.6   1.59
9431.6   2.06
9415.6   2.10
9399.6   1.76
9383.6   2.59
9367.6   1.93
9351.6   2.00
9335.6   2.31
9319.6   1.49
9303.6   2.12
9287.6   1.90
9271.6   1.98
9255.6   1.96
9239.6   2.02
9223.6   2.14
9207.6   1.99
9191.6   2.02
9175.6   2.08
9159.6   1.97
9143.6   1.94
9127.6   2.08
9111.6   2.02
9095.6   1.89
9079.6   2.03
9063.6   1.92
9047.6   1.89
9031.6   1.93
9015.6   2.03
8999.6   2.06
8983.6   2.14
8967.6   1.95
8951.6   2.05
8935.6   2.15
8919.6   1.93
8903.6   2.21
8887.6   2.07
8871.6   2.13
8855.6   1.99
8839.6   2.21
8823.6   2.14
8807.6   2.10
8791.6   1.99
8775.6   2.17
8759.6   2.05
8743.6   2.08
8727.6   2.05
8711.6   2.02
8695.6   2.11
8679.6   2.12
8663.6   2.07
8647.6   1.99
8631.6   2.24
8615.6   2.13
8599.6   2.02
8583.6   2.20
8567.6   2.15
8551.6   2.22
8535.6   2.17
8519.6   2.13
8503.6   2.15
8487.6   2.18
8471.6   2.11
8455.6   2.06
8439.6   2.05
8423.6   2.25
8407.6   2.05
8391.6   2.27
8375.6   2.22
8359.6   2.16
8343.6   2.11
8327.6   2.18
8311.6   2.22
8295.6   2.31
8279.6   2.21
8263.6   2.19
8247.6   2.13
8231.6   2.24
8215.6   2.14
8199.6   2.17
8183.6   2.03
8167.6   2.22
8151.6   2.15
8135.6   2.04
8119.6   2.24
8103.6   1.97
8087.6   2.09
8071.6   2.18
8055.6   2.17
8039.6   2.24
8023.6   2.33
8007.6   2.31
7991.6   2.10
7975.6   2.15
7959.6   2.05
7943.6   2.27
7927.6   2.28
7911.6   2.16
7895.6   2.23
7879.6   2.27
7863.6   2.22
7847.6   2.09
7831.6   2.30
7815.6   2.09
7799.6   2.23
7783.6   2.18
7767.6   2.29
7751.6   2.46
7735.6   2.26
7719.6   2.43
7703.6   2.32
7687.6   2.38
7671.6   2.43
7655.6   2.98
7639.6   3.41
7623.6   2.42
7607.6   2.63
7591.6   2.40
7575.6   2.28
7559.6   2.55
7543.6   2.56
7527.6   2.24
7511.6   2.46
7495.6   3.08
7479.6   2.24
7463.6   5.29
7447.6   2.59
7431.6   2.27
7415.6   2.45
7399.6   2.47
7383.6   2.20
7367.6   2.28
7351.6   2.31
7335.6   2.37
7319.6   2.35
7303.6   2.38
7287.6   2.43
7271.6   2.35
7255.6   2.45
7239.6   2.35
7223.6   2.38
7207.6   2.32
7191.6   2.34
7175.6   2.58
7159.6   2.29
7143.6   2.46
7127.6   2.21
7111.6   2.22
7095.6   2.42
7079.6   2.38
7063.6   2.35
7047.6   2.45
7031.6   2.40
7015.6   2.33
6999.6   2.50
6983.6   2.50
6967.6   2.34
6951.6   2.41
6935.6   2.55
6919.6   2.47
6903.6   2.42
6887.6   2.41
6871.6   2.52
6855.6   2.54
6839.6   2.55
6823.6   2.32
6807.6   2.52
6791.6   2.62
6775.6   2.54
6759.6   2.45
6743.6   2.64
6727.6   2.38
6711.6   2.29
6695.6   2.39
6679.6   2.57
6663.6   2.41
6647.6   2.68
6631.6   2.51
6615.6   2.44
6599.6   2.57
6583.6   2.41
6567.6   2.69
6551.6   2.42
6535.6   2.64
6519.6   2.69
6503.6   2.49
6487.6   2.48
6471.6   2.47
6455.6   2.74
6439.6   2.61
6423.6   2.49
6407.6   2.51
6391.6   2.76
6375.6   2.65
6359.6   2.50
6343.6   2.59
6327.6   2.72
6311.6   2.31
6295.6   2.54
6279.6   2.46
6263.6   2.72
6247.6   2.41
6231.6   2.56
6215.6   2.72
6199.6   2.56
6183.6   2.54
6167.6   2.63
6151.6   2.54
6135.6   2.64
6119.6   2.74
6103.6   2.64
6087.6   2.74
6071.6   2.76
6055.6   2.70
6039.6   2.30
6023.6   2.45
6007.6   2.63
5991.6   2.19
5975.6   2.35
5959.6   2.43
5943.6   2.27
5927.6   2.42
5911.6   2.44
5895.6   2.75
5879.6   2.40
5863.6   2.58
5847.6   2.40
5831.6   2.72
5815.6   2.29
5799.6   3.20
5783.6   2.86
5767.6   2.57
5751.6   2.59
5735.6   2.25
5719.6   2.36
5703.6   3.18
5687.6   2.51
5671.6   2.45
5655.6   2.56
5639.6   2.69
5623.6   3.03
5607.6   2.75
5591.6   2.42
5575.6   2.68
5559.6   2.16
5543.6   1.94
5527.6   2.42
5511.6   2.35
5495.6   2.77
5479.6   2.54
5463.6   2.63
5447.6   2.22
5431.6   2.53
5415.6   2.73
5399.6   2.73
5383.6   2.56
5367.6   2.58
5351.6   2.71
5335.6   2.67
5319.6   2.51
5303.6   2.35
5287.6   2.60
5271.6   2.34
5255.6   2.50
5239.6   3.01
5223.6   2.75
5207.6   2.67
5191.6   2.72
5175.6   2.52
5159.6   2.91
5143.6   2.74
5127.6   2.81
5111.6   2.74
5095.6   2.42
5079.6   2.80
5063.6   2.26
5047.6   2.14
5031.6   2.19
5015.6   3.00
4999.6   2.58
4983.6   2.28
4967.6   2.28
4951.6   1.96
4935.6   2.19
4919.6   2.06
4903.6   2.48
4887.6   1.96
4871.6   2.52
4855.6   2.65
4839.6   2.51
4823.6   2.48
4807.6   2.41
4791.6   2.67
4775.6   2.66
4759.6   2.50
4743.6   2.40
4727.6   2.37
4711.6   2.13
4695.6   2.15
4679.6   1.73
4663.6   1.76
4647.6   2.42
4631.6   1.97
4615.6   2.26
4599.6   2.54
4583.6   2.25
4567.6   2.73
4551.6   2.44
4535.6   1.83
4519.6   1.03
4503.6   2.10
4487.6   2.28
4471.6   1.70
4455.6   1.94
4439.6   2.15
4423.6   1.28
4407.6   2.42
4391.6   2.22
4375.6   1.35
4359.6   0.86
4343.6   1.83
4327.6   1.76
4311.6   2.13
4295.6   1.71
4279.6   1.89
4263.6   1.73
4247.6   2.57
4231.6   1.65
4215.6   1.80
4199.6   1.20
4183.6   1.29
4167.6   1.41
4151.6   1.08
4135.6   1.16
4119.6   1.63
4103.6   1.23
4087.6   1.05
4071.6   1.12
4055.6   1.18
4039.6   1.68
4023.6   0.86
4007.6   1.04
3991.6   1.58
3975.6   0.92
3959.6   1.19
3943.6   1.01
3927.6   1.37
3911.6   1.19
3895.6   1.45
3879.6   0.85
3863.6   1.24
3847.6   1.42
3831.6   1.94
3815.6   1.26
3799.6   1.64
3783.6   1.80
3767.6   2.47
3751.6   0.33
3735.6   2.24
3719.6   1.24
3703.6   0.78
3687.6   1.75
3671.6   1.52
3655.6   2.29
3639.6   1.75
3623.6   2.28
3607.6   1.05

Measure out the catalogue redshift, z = 0.14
